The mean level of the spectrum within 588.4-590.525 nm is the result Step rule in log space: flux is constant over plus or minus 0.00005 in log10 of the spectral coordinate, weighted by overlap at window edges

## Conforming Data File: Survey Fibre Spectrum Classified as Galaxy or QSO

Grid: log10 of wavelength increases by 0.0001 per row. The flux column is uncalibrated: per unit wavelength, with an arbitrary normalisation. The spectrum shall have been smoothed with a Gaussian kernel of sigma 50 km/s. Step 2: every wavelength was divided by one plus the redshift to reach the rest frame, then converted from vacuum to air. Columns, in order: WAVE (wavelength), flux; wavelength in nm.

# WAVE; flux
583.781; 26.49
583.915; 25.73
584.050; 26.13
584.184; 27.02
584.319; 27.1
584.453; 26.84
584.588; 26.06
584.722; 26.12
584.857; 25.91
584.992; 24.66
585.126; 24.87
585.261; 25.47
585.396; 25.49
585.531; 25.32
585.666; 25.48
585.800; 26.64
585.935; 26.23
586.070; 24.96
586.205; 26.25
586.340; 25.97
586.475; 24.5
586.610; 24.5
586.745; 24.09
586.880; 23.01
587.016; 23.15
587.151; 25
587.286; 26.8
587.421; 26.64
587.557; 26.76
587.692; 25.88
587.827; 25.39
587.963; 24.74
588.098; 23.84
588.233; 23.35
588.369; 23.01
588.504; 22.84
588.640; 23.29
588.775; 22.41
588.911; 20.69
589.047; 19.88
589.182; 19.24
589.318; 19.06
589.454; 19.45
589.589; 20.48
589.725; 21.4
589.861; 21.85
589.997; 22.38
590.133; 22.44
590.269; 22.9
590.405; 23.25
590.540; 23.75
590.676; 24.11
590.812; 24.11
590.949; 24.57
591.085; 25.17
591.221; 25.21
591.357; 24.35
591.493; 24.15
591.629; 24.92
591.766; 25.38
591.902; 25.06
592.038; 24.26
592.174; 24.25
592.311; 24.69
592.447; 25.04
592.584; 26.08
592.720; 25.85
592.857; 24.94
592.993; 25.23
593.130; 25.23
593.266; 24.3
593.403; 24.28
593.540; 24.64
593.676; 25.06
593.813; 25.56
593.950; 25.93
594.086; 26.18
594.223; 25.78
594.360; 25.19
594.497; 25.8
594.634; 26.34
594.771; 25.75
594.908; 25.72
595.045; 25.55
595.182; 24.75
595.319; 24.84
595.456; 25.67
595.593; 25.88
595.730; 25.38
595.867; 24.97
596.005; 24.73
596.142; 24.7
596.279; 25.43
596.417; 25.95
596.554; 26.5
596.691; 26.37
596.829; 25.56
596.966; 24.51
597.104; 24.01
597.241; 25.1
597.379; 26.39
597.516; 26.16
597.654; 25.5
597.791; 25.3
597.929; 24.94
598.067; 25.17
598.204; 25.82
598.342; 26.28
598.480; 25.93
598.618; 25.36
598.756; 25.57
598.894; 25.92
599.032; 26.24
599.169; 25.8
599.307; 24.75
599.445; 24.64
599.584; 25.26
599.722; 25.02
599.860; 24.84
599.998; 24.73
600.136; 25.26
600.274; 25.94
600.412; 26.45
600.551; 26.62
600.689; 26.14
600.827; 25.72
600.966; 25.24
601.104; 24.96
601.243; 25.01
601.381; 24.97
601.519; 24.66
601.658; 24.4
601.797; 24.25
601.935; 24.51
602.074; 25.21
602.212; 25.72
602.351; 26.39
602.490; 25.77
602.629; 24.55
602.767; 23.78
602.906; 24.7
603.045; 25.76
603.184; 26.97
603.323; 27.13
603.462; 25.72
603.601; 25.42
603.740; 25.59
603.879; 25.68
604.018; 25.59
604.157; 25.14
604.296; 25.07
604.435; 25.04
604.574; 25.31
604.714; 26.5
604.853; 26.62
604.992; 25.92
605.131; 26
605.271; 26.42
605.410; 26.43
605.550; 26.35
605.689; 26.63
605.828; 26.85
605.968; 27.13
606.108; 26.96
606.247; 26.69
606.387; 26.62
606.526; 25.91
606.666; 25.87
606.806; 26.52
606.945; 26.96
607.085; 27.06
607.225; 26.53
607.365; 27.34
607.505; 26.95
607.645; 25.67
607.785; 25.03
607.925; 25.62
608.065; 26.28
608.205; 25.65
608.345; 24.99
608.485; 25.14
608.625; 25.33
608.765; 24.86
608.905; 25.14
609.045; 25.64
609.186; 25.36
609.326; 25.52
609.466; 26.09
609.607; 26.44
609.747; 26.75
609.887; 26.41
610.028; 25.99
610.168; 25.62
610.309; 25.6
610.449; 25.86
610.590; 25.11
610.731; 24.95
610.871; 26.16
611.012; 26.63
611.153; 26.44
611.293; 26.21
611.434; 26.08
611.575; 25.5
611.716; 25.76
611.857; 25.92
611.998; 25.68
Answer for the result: 21.5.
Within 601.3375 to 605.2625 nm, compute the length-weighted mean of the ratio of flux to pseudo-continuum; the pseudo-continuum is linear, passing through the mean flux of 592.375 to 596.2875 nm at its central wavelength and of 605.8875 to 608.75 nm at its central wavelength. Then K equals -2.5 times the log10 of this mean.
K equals 0.02 mag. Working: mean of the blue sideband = 25.3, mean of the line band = 25.5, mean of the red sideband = 26.2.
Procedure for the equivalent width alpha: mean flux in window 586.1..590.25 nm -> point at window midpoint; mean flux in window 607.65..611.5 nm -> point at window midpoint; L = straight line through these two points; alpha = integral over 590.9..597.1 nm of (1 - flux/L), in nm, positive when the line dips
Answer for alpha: -0.33 nm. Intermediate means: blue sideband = 23.3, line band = 25.2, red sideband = 25.7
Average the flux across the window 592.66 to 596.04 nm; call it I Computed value 25.3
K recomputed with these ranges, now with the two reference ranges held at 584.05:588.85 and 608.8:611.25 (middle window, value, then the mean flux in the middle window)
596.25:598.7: 0.00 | 25.6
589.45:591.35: 0.10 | 23.1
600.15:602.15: 0.01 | 25.3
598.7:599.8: 0.01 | 25.4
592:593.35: 0.01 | 25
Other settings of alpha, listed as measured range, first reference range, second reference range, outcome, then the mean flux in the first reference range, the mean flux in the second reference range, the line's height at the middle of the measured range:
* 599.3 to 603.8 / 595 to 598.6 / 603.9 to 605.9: 0.07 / 25.4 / 26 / 25.8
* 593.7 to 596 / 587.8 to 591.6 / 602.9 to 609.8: -0.17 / 22.8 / 26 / 23.8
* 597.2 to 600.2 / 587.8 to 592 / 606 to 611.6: -0.13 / 23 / 26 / 24.4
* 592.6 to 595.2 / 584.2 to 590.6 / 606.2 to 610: -0.08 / 24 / 26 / 24.7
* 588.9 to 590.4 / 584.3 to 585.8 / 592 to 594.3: 0.26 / 25.8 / 25.1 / 25.4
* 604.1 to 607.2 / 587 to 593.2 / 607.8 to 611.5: -0.11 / 23.8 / 25.8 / 25.3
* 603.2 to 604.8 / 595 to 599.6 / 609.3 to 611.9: 0.00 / 25.4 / 26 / 25.7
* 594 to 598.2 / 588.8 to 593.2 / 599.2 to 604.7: -0.20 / 23.4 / 25.3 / 24.3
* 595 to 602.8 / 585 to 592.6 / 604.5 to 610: -0.06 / 24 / 26.1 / 25.2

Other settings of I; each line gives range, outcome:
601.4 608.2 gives 25.9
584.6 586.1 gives 25.6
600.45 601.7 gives 25.3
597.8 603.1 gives 25.3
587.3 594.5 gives 24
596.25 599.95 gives 25.5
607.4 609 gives 25.6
